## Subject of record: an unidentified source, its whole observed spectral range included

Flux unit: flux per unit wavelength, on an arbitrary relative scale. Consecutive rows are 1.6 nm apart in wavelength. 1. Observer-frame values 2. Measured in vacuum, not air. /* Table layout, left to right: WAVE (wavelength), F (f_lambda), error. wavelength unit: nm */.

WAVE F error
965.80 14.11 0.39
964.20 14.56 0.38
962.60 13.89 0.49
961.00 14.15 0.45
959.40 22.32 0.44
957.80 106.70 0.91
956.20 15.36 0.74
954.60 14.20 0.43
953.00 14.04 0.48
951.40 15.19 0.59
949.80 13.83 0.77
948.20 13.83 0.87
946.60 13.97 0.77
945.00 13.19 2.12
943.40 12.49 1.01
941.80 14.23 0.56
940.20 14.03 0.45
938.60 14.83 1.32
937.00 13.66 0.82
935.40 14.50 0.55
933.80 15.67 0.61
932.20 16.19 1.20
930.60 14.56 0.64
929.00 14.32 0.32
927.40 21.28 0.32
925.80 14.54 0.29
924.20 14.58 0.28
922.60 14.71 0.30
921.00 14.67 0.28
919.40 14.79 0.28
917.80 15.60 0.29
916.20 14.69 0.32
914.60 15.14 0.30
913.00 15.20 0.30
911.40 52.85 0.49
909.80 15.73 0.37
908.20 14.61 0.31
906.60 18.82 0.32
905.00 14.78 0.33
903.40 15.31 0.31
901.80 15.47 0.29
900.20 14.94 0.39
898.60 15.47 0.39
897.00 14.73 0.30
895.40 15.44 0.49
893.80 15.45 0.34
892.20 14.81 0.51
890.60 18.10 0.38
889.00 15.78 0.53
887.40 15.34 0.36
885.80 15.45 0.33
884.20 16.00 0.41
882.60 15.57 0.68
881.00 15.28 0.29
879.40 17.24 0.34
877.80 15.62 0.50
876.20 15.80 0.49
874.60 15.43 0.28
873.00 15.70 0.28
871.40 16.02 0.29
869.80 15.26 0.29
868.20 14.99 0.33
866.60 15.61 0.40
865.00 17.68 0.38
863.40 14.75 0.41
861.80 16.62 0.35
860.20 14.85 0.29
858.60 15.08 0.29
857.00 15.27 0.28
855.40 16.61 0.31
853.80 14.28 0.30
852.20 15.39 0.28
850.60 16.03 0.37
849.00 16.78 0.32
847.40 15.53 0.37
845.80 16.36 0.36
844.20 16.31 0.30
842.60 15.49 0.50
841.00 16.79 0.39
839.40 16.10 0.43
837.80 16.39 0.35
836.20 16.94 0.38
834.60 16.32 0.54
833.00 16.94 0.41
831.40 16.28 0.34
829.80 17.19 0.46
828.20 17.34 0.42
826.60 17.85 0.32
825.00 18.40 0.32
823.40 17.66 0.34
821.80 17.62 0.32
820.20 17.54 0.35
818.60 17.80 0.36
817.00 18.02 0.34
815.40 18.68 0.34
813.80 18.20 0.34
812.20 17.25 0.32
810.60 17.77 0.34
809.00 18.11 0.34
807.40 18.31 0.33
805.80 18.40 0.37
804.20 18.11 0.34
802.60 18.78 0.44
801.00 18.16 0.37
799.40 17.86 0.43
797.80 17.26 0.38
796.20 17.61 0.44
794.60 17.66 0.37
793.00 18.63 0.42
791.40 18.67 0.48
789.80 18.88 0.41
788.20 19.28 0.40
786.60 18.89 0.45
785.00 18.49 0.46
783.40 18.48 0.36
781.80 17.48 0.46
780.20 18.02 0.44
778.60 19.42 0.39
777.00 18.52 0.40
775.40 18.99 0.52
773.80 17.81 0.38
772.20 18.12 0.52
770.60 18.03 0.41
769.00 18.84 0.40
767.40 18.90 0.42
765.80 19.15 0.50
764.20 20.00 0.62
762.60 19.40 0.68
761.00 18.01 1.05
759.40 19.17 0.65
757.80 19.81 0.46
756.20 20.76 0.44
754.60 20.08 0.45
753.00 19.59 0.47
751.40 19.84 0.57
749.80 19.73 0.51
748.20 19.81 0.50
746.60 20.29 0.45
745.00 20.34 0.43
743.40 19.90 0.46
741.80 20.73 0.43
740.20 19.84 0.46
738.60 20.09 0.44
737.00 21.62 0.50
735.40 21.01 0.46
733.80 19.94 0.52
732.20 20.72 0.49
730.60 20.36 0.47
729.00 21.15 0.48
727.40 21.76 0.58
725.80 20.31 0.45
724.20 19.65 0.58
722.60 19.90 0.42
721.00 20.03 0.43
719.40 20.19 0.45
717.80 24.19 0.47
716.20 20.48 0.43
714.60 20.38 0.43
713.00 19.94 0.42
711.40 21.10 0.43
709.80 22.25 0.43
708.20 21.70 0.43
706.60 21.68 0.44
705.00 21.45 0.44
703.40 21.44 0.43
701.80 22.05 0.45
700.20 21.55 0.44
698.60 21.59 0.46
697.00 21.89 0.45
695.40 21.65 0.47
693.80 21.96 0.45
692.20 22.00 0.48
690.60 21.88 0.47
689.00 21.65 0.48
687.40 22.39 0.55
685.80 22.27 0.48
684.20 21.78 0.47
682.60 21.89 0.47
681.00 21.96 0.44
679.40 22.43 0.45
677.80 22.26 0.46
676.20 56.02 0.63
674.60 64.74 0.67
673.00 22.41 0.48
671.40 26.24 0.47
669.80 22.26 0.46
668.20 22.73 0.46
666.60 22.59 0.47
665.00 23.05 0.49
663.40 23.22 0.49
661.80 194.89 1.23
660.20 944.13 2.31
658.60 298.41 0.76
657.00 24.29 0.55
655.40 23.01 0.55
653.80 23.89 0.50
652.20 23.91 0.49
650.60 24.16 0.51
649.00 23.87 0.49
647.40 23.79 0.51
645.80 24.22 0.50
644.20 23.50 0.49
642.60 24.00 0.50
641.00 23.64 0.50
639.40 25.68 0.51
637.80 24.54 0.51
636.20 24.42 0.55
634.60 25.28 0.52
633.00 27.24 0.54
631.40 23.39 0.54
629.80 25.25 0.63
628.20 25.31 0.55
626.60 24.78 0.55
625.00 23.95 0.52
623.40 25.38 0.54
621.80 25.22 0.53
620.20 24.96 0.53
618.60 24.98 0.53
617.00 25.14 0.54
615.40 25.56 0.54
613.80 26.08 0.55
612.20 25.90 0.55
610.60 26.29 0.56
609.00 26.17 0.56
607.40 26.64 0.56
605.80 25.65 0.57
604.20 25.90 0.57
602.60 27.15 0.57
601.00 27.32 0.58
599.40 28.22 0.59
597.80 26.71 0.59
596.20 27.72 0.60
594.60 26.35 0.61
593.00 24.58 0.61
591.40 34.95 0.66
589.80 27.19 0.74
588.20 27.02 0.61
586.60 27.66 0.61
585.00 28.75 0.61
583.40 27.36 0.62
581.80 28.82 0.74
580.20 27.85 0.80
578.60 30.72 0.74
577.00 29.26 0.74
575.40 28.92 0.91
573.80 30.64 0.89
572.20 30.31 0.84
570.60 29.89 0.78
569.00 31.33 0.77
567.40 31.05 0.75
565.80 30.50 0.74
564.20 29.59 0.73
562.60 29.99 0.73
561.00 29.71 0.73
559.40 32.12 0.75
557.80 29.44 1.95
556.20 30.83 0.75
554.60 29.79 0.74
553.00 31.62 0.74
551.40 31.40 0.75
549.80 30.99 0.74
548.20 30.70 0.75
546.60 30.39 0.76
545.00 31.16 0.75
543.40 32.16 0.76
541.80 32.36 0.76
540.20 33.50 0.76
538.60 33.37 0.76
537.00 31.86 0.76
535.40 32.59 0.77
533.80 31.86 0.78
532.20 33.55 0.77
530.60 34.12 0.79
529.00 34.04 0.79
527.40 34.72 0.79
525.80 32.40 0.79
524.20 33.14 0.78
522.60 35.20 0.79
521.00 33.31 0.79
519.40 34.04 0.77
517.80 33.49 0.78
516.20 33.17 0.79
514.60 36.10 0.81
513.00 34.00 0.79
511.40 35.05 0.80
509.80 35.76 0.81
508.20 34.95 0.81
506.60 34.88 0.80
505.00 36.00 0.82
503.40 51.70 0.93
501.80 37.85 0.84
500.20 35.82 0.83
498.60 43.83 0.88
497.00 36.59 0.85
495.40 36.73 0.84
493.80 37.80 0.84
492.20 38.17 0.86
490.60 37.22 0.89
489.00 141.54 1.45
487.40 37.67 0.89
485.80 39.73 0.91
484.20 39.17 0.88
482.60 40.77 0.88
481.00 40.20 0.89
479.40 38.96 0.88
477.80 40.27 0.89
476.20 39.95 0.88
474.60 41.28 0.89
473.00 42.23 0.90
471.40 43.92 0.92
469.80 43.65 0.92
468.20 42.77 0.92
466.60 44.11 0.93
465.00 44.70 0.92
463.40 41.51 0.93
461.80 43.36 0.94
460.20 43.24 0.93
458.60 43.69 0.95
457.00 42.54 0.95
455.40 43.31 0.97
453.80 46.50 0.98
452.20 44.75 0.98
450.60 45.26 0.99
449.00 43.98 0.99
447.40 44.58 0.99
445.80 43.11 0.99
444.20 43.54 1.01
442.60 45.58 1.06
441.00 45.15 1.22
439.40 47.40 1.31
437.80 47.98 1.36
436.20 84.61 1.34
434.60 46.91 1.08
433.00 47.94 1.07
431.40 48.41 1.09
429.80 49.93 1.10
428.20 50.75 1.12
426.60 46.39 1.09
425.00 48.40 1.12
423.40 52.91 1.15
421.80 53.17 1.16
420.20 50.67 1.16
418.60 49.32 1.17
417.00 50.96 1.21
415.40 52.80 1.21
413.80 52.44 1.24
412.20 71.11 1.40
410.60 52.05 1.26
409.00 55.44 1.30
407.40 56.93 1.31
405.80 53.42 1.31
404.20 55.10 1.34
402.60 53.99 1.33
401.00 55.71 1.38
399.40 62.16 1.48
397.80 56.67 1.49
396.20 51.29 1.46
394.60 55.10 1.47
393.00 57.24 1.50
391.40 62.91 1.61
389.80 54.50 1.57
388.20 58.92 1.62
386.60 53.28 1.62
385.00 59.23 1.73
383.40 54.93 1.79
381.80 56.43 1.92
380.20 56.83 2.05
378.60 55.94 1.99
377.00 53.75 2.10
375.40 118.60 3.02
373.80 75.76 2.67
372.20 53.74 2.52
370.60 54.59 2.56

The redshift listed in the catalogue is 0.005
